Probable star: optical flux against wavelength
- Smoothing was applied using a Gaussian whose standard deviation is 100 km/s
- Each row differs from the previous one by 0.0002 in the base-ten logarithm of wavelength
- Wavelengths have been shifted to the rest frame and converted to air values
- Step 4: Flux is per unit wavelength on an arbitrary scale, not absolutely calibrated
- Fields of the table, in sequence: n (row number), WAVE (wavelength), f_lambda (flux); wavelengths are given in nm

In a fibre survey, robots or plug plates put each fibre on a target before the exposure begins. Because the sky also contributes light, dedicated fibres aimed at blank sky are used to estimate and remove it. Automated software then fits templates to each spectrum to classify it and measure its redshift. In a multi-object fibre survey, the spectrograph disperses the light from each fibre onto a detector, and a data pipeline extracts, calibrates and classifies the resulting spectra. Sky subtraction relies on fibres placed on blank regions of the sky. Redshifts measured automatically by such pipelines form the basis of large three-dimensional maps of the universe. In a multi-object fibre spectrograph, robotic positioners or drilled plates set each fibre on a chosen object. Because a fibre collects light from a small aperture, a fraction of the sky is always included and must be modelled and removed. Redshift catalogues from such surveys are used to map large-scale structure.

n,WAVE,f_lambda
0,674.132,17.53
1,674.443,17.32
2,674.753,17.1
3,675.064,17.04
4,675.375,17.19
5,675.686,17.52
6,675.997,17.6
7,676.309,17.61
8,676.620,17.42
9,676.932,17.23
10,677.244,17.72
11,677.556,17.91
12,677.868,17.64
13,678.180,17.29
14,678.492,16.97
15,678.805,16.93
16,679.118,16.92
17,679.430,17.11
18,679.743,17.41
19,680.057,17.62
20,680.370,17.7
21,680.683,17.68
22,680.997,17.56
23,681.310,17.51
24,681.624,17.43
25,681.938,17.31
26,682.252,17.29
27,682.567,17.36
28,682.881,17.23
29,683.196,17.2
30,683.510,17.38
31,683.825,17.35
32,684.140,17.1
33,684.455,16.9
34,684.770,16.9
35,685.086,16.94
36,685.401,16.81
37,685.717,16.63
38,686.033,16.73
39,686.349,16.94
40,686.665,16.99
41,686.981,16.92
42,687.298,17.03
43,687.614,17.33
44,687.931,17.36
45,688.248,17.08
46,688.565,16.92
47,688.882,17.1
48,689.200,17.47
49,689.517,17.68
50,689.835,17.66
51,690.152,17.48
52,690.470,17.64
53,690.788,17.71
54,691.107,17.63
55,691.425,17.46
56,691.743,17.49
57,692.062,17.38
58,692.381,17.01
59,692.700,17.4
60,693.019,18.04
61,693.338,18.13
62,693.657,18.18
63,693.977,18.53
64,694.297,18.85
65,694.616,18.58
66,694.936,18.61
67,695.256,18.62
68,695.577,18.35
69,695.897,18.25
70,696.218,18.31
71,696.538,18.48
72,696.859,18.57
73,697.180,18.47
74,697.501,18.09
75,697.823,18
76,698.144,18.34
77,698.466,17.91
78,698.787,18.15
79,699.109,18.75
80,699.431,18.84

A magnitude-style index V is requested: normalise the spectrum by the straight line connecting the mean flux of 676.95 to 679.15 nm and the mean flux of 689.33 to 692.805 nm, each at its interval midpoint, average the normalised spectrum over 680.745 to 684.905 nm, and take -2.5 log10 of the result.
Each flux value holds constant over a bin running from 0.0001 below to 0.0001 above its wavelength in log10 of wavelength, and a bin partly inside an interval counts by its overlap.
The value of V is 0.008 mag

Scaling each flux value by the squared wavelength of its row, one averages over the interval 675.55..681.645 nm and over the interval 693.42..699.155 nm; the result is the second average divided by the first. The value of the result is 1.11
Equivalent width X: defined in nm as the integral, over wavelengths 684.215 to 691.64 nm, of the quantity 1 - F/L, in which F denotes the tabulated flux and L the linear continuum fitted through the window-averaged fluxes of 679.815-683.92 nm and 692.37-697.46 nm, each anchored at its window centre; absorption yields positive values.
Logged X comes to 0.271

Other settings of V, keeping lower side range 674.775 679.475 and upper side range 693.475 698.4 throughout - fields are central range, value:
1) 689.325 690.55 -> 0.03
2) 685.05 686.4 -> 0.06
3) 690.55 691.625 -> 0.03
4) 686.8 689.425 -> 0.05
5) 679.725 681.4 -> 0.00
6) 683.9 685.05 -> 0.05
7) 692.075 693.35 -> 0.04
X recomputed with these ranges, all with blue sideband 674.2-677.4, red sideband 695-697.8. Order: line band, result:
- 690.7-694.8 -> 0.071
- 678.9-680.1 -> 0.023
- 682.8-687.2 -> 0.204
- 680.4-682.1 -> 0.012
